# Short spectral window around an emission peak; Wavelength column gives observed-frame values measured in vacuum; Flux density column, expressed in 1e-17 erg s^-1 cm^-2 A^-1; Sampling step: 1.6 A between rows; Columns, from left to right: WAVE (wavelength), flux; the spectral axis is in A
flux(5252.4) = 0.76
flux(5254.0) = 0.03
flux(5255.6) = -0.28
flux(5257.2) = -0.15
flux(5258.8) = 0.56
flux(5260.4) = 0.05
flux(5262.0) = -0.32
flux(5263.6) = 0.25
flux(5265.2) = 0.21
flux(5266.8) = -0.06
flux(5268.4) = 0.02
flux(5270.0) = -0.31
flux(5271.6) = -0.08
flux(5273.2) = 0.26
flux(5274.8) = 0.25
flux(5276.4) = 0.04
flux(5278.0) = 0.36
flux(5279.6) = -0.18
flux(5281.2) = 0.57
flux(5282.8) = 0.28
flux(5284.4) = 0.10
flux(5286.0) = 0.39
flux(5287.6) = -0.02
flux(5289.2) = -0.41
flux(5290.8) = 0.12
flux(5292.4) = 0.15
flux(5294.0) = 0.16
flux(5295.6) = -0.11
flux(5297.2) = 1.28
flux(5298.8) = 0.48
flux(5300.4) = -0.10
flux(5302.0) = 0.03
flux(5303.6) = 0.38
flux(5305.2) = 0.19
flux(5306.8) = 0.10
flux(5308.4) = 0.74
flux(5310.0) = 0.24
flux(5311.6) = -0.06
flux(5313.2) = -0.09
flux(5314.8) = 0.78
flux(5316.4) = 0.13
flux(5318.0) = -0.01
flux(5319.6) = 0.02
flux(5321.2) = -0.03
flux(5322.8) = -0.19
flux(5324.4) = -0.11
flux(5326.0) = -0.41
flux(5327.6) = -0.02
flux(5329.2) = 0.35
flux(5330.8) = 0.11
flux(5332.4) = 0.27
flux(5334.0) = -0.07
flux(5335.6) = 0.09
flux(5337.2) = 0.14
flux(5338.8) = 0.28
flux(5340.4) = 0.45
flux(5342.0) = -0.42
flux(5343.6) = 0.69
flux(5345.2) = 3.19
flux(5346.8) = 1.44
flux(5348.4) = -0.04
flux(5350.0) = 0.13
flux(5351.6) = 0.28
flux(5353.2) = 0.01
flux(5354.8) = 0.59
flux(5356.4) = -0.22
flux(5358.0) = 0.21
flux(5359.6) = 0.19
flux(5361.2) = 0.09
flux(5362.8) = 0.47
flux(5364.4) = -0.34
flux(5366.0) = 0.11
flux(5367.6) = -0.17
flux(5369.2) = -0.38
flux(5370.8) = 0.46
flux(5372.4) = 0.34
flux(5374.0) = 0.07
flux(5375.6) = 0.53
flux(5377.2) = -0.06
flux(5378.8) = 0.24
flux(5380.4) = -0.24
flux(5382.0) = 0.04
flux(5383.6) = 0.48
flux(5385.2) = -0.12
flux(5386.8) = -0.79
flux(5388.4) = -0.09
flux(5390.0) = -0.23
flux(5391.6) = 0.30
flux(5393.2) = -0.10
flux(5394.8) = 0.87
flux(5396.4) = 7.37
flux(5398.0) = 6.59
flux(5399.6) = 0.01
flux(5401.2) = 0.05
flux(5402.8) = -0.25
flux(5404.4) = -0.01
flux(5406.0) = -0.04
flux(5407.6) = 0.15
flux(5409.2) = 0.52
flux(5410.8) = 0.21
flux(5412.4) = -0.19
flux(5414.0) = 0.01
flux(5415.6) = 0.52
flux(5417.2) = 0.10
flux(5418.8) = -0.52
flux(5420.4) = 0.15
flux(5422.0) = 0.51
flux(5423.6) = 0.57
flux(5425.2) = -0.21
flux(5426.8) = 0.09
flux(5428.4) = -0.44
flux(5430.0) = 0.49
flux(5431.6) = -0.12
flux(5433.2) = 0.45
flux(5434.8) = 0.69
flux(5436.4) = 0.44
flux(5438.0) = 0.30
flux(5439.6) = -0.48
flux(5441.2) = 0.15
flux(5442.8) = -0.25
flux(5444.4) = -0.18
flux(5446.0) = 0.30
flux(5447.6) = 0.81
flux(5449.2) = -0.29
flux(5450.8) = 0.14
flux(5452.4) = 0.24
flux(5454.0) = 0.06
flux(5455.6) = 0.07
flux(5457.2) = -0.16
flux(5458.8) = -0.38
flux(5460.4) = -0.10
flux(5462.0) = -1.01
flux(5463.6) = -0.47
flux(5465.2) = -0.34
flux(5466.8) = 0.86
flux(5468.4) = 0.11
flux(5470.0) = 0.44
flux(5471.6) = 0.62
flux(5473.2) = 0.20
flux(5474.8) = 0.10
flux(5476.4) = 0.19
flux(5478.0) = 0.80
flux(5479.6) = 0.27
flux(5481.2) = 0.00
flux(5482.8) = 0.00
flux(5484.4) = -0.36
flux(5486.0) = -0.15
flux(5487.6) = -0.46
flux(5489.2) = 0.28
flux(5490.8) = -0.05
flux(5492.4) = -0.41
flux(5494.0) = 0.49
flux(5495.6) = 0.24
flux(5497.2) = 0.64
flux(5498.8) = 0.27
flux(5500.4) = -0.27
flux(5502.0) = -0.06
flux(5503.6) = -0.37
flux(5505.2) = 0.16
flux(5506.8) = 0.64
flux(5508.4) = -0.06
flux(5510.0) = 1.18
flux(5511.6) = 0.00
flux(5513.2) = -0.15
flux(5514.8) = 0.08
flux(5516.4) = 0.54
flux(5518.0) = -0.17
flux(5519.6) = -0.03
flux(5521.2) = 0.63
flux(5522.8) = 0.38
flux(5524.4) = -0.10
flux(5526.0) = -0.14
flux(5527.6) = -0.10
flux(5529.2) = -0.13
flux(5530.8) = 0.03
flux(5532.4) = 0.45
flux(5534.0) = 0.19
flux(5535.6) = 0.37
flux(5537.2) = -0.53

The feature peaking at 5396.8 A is [O III]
